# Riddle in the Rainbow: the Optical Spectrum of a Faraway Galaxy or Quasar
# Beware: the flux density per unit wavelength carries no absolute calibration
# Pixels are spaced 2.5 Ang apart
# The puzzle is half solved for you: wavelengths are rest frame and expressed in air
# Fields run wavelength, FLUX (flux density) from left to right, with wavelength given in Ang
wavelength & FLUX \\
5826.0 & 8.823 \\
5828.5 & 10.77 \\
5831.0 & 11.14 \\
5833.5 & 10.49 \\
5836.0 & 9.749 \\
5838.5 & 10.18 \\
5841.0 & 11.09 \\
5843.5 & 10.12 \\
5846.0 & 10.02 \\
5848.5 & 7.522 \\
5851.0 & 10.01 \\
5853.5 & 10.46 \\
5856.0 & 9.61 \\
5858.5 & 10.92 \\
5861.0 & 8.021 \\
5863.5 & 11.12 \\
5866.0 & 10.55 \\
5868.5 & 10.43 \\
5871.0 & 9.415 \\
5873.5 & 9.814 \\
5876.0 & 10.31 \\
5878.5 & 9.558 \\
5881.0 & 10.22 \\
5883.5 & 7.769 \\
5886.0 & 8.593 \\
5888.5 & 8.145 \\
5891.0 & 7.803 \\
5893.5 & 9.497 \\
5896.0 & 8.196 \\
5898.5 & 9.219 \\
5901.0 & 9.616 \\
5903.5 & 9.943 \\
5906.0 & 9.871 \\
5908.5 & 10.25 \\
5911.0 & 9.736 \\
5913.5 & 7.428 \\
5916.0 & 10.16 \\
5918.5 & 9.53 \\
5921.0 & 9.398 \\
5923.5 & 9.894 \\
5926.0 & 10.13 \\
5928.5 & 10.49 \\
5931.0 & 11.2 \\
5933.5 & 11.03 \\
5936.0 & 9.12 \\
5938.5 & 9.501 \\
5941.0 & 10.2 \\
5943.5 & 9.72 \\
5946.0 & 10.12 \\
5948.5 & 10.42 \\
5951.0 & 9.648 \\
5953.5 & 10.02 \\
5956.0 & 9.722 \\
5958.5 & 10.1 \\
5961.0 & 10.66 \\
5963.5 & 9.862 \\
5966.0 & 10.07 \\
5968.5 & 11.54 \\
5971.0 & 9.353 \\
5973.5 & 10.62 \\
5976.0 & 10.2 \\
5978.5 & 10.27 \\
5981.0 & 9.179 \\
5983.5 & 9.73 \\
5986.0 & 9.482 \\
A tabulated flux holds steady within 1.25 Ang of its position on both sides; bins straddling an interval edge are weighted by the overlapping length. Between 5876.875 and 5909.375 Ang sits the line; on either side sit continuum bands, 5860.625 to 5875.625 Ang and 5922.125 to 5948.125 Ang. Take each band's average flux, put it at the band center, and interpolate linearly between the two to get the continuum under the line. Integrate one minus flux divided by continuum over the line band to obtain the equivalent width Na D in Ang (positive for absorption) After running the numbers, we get 3.0 Ang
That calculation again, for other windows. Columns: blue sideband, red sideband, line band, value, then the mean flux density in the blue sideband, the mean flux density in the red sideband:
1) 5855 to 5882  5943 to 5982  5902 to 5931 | 0.8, 10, 10.1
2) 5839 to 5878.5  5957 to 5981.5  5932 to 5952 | 0.3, 9.95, 10.2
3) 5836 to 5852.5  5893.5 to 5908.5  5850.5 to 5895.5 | 0.5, 9.83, 9.45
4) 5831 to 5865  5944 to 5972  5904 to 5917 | 0.7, 10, 10.1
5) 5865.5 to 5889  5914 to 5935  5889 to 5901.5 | 1.2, 9.49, 10.1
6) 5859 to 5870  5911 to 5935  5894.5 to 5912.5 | 0.8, 10.1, 9.9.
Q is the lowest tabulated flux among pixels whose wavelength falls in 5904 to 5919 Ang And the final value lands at 7.428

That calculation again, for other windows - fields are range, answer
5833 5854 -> 7.522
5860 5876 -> 8.021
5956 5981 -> 9.179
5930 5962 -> 9.12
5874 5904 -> 7.769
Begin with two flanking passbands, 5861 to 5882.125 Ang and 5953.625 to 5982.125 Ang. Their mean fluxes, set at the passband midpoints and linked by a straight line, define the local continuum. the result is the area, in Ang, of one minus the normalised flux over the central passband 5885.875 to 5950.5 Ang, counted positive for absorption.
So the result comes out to 3.2 Ang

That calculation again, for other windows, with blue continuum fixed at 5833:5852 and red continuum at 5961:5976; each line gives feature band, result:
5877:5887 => 0.9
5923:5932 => -0.2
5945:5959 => 0.4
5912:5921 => 0.9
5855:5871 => -0.2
